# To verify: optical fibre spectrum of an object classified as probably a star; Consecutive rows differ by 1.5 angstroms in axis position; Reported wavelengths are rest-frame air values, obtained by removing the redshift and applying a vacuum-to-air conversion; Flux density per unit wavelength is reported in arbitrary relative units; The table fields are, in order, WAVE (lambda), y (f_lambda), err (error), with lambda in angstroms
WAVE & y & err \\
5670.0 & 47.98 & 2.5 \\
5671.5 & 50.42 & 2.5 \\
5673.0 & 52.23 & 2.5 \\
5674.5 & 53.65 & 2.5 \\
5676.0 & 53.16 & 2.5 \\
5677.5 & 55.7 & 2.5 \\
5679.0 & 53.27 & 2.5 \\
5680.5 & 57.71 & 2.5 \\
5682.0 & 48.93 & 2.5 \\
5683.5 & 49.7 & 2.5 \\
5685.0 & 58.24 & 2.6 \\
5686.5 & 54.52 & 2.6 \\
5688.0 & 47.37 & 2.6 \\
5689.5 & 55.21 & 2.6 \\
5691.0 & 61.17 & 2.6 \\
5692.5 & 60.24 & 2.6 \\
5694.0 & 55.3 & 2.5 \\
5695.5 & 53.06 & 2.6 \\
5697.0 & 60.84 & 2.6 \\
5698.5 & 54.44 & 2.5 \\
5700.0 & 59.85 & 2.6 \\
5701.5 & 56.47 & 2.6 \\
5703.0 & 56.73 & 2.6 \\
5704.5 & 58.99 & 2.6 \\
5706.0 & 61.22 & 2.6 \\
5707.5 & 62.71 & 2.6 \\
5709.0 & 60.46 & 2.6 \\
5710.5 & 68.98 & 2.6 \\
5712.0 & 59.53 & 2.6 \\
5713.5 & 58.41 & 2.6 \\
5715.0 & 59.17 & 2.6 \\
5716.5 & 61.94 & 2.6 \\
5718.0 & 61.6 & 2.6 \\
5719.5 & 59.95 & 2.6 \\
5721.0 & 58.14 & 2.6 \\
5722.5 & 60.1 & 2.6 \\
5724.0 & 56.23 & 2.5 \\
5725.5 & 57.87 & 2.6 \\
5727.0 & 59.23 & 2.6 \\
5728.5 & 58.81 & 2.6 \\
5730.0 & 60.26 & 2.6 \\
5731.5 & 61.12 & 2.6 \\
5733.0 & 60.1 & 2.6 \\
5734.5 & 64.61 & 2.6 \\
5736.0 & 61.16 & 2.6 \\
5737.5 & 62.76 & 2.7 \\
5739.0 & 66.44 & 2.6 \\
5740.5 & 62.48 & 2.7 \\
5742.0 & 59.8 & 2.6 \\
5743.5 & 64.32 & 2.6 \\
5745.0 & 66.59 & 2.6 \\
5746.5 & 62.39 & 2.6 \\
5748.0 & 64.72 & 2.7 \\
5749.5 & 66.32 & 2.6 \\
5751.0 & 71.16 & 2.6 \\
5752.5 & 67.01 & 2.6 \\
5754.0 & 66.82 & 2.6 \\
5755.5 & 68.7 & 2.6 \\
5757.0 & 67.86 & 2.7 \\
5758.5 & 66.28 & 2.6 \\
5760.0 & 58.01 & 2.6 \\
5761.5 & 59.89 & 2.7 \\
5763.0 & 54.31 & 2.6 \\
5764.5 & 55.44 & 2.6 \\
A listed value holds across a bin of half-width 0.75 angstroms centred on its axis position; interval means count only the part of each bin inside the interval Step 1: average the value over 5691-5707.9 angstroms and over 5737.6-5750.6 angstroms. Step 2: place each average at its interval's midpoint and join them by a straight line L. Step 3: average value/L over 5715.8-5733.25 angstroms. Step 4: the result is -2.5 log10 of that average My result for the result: 0.036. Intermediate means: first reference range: 58.2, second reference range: 64.3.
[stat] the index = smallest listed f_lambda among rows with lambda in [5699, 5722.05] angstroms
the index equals 56.47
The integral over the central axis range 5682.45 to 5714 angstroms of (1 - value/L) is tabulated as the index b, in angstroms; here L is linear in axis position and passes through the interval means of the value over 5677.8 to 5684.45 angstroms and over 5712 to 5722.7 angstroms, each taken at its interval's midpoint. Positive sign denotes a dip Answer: -0.9 angstroms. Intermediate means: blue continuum 52.8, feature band 57.7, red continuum 59.9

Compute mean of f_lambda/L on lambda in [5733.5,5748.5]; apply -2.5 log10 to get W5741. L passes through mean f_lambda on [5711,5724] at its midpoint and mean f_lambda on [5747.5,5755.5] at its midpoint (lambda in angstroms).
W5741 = 0.03 mag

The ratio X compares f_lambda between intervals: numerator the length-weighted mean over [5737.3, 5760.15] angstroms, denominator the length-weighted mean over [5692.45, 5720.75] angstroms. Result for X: 1.1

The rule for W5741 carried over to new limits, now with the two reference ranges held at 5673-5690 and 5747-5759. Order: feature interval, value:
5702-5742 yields 0.009 mag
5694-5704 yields -0.002 mag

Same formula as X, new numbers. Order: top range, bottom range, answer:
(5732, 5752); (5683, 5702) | 1.15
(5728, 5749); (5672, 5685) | 1.18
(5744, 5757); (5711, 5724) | 1.12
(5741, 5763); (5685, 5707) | 1.13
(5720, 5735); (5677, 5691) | 1.11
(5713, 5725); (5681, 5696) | 1.09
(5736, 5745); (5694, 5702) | 1.11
